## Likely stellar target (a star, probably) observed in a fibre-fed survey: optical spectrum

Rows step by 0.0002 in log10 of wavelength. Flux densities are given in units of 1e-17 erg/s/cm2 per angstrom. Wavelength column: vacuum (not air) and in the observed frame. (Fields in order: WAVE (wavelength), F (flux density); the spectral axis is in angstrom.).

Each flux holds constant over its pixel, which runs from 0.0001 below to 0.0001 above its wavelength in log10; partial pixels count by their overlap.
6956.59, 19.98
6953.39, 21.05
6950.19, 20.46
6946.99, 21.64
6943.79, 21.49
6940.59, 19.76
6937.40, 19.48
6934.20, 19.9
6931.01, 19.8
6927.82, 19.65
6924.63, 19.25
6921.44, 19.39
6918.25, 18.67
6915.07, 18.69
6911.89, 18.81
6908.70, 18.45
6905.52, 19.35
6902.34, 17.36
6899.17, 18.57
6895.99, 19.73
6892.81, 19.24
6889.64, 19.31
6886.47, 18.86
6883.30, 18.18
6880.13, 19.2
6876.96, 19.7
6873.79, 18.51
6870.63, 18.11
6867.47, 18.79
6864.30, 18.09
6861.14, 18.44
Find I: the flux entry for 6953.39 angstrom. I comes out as 21.05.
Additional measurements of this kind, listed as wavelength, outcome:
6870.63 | 18.11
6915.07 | 18.69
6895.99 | 19.73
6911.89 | 18.81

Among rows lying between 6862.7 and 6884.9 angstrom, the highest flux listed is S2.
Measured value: 19.7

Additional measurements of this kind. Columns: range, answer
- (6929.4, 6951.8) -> 21.64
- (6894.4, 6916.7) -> 19.73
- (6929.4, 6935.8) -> 19.9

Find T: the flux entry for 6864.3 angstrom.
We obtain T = 18.09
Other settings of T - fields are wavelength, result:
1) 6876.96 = 19.7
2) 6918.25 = 18.67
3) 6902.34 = 17.36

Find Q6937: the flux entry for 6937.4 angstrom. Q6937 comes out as 19.48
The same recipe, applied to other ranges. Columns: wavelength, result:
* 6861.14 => 18.44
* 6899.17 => 18.57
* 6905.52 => 19.35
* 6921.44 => 19.39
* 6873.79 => 18.51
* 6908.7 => 18.45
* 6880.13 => 19.2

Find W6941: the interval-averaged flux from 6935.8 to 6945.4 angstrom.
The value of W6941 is 20.2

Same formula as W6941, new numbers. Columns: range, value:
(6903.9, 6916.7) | 18.8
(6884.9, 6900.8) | 19.1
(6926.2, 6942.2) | 19.7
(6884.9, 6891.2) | 19.1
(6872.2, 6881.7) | 19.1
